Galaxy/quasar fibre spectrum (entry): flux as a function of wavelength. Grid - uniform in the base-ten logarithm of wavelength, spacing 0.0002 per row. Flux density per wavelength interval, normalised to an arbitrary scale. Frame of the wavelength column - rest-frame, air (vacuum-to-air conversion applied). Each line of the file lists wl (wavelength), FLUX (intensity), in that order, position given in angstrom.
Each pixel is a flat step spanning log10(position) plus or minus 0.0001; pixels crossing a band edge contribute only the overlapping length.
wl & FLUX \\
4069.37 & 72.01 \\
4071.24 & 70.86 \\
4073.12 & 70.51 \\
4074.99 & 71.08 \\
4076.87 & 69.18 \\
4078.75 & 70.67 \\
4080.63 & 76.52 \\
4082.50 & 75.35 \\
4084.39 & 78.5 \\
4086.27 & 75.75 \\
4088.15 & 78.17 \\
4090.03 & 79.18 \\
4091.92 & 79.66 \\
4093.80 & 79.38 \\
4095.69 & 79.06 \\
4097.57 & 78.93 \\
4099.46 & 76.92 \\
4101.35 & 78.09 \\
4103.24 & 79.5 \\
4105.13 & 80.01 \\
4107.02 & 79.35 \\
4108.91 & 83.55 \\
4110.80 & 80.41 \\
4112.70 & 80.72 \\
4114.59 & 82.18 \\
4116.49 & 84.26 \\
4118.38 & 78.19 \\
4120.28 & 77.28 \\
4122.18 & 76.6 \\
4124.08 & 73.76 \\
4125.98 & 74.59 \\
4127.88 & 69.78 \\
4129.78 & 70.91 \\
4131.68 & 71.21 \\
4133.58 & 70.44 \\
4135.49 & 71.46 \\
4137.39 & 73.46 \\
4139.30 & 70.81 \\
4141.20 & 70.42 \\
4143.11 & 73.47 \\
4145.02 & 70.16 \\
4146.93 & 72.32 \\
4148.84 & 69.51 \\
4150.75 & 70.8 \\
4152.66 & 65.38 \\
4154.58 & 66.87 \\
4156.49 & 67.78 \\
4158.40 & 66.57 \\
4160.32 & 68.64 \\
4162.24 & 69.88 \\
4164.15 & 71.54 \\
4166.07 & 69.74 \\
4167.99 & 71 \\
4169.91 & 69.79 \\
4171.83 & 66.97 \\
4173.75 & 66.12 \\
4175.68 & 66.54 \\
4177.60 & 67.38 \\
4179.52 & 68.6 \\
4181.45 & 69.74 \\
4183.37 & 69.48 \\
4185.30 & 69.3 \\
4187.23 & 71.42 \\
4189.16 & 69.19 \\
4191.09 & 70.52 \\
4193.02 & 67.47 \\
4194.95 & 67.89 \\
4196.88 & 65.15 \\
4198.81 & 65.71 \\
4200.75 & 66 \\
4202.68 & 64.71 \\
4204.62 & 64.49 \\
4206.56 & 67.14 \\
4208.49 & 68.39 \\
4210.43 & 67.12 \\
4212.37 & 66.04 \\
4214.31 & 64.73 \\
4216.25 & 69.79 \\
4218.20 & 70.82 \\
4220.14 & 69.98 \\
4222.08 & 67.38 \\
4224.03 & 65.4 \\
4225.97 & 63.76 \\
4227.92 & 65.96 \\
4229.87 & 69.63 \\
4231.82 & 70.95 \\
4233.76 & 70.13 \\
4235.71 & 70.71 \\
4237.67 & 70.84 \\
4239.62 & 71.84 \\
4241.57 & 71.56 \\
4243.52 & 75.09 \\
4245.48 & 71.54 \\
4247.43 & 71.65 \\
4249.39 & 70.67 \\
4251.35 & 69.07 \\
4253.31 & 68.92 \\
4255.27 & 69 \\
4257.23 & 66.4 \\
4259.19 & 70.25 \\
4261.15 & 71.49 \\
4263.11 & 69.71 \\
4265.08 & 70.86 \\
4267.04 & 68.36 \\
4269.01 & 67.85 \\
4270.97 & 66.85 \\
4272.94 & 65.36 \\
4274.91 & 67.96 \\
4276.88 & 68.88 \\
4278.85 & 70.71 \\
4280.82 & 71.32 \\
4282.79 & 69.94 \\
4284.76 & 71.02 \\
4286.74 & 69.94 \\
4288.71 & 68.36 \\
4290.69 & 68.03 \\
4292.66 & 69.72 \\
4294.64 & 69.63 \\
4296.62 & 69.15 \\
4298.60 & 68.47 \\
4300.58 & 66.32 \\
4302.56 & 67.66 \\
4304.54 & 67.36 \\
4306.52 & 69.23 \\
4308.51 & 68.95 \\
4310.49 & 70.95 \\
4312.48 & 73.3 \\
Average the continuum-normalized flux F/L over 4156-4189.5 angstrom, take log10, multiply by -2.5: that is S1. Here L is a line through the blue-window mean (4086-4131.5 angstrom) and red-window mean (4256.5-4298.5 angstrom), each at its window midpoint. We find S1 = 0.09 mag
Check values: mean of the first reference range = 78.1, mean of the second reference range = 69.1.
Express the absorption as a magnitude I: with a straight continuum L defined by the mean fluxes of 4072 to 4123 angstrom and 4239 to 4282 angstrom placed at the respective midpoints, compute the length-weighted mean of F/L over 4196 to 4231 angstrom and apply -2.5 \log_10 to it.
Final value 0.082 mag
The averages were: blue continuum 77.7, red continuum 69.8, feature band 66.8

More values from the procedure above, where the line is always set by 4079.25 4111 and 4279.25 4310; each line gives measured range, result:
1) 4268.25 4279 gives 0.037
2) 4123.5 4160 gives 0.088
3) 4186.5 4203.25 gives 0.096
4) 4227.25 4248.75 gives 0.012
